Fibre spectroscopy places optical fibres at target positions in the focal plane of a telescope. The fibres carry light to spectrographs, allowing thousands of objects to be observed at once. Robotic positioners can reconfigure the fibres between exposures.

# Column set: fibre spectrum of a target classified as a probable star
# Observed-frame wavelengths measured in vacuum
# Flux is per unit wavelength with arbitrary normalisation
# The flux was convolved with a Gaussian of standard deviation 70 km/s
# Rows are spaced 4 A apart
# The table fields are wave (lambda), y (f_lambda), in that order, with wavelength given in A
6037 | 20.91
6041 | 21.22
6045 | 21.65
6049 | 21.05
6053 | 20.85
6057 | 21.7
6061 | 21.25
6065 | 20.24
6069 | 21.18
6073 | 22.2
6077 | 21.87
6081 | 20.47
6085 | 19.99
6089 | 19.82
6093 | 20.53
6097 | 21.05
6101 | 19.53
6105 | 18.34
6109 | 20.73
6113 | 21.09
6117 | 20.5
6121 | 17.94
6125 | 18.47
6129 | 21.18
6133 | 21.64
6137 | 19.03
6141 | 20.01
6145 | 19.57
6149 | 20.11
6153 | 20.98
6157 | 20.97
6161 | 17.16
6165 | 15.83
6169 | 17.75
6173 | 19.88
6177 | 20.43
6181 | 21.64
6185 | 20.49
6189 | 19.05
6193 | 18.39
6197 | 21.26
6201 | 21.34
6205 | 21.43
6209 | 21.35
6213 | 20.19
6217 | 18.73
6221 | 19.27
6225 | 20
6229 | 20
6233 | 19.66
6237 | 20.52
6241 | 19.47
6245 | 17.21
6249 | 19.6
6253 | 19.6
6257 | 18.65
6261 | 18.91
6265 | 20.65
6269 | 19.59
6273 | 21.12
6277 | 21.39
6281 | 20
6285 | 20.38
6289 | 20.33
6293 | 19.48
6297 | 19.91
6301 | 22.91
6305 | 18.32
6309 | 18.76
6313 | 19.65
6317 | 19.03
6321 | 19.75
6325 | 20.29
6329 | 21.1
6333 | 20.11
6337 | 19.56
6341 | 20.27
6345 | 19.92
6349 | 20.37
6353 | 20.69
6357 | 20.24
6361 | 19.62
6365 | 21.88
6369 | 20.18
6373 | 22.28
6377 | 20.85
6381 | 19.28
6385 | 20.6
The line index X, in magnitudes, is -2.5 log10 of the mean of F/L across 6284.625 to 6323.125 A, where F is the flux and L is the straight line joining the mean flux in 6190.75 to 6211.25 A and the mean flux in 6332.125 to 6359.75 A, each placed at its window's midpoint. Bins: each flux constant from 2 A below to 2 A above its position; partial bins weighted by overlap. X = 0.03 mag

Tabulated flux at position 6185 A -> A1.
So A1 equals 20.49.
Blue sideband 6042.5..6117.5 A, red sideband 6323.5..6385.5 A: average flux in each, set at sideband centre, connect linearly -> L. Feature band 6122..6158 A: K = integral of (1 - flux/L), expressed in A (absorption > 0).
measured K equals 1.0 A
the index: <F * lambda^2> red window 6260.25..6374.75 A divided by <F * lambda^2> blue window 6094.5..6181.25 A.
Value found 1.1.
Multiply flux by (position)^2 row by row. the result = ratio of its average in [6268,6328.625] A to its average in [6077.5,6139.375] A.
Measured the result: 1.06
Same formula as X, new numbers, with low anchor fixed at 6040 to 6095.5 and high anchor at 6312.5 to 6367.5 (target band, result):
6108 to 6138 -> 0.040 mag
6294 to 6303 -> -0.046 mag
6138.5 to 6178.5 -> 0.080 mag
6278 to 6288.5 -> 0.002 mag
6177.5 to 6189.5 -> 0.005 mag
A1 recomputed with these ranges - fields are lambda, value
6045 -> 21.65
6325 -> 20.29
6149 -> 20.11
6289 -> 20.33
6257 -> 18.65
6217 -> 18.73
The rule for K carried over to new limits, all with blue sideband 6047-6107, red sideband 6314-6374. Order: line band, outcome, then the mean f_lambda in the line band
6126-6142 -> 0.2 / 20.4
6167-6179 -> 0.7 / 19.4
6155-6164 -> 0.8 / 18.7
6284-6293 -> 0.1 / 20.2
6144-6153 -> 0.2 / 20.1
